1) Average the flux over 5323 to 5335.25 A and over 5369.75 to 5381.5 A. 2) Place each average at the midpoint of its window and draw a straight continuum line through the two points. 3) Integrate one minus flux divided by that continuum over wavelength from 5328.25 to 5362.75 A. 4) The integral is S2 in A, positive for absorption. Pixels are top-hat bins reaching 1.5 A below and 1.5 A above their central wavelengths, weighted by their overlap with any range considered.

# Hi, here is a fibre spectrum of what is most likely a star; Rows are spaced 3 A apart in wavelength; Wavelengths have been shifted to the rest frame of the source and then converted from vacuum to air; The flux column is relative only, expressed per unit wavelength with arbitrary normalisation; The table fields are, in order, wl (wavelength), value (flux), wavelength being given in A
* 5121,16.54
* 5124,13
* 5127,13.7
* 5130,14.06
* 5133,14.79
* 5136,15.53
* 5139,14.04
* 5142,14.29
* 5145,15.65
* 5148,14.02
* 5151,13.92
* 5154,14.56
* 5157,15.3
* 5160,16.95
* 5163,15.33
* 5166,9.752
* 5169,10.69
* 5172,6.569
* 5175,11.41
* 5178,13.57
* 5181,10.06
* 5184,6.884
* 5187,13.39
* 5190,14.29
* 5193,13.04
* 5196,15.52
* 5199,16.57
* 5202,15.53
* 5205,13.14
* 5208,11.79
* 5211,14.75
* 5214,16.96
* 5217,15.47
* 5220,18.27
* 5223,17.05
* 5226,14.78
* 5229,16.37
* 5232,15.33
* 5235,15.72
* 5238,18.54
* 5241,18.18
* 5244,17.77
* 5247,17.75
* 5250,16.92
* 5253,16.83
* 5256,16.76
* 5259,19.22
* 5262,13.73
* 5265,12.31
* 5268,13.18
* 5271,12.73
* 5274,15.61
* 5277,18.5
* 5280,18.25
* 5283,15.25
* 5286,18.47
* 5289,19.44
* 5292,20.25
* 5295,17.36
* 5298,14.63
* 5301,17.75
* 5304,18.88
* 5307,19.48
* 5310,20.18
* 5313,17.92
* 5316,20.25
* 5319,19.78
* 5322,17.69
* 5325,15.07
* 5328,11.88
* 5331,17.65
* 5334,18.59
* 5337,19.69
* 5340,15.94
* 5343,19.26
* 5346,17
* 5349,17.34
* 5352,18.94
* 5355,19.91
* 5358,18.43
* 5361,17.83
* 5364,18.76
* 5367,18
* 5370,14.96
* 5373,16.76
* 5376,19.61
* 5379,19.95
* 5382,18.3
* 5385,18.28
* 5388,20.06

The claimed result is -2.83 A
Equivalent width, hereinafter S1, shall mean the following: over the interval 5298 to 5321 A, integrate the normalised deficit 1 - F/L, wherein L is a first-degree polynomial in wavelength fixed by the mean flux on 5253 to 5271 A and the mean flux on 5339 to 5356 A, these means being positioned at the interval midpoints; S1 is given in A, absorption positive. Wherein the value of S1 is -2.9 A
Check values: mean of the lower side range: 15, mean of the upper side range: 18.1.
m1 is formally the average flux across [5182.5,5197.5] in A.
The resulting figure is 12.6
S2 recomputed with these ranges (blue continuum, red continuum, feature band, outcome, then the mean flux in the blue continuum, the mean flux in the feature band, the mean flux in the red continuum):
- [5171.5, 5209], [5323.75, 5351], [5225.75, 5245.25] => -3.93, 12.6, 16.8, 17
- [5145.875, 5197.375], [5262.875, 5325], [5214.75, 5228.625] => -1.76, 12.7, 16.4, 17.3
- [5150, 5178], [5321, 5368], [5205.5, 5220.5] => -1.09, 12.7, 15.1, 17.6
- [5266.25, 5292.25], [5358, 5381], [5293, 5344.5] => -1.63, 16.6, 17.8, 18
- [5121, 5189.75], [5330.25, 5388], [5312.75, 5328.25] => -0.18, 13.2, 17.5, 18.2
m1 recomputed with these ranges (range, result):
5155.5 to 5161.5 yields 16.1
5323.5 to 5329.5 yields 13.5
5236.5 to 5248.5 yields 18.1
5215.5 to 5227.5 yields 16.4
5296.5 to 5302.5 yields 16.2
